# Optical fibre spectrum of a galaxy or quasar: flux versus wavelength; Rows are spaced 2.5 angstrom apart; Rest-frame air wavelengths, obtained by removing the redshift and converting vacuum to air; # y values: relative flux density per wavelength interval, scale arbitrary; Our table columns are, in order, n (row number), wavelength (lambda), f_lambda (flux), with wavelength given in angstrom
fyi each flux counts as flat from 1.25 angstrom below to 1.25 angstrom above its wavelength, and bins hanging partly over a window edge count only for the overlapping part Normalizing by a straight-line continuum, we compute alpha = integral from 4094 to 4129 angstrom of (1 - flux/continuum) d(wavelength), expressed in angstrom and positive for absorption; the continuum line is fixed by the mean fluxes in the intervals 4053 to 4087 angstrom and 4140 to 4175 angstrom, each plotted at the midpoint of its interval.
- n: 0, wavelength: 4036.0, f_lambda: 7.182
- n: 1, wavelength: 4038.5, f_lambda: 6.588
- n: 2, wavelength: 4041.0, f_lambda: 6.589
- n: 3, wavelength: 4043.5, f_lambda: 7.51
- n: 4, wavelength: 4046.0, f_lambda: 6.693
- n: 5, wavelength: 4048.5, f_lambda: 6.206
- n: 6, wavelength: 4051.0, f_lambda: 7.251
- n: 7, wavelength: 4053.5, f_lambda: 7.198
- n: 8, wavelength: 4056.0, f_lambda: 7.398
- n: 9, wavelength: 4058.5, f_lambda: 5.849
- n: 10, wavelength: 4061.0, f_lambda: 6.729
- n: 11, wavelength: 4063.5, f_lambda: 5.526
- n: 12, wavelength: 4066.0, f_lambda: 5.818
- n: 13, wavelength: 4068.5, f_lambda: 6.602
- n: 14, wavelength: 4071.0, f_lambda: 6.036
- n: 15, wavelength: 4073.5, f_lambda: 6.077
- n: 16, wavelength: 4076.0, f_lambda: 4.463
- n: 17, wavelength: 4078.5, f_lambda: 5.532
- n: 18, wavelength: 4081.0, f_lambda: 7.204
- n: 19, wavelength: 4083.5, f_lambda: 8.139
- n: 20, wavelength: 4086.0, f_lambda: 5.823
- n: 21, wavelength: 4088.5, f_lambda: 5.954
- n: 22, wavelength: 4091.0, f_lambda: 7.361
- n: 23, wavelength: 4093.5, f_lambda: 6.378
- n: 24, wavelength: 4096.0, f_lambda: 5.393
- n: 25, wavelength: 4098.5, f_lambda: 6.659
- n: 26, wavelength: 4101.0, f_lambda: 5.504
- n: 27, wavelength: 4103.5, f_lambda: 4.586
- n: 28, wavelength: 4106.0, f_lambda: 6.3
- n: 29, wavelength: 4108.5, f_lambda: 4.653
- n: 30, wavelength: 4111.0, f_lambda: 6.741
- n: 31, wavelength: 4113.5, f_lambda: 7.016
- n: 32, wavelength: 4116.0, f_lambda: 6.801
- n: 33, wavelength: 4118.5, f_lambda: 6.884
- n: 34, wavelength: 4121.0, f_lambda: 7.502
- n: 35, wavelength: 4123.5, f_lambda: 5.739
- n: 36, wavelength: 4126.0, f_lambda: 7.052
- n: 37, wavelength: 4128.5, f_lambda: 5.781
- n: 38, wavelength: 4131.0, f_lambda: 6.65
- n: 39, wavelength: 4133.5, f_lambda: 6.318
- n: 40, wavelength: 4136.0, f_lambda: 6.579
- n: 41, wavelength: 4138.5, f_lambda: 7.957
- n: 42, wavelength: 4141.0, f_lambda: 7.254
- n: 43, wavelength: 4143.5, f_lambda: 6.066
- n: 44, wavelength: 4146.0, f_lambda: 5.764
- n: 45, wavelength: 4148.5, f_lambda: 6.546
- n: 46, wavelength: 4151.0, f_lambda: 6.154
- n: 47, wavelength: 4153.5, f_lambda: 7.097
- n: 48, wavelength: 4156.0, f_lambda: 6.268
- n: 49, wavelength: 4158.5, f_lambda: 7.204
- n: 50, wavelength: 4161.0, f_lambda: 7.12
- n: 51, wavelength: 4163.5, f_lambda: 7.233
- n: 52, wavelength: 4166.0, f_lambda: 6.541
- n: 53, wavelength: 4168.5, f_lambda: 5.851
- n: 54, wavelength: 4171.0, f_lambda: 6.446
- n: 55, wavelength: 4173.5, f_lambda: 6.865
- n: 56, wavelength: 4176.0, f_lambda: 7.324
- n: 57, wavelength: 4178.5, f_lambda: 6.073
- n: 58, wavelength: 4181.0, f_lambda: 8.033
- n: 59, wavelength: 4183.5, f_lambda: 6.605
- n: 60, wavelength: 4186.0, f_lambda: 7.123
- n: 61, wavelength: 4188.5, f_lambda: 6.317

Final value 1.33 angstrom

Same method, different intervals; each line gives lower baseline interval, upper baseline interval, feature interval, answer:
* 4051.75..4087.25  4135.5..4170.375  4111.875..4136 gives -0.3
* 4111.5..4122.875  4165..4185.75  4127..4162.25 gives 1.2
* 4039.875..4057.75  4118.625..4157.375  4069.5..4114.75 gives 4.5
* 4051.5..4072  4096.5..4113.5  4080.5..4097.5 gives -1.5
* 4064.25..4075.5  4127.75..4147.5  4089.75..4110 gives 1.2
